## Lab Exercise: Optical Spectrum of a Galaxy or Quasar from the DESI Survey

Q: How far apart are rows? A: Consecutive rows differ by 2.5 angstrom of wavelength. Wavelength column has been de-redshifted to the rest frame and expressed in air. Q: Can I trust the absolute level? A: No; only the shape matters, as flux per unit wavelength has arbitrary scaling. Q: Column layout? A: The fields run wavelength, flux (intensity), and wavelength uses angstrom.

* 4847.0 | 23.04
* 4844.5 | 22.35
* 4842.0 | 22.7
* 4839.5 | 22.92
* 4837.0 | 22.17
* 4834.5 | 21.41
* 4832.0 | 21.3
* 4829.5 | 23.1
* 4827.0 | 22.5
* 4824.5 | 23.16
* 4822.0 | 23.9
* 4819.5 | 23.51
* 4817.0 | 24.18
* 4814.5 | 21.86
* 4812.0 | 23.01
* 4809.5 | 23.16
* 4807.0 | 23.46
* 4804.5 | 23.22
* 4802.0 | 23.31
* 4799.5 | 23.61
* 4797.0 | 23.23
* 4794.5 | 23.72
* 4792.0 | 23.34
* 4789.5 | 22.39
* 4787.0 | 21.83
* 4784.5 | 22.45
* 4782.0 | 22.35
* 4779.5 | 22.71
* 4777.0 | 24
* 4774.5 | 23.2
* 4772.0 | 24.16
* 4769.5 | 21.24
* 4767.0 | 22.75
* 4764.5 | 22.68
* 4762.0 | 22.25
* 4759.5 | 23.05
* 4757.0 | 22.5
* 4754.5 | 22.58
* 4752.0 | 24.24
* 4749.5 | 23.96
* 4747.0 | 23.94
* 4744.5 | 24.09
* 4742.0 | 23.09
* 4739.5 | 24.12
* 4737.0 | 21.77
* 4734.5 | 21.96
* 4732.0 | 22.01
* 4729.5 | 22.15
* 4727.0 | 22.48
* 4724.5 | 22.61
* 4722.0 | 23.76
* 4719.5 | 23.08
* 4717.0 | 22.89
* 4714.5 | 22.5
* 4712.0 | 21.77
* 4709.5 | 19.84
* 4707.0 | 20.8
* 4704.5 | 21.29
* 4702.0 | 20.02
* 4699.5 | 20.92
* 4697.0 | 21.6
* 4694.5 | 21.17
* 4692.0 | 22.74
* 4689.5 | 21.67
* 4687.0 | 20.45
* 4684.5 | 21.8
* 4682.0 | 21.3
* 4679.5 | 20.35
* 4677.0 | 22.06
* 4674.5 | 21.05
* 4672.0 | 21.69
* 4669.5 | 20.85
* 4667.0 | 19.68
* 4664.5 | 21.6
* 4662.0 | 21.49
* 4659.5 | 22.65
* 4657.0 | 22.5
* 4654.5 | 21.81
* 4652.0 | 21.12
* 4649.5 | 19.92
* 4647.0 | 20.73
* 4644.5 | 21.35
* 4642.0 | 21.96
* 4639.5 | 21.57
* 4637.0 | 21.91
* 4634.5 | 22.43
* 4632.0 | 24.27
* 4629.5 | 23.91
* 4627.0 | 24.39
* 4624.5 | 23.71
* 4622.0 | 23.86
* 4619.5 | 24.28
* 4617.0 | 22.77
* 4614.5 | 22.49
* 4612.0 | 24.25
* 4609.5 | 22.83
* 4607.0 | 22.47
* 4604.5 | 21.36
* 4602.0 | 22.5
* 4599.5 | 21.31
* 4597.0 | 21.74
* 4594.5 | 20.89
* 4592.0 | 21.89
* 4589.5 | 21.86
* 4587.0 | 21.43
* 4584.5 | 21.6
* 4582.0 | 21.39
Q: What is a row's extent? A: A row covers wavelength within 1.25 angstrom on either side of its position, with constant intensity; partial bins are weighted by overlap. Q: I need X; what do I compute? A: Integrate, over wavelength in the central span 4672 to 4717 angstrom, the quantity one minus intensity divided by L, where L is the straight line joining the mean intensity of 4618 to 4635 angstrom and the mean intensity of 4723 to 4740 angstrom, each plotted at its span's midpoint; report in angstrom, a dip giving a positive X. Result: 3.1 angstrom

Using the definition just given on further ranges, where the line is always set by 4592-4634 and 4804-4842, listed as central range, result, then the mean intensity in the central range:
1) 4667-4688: 1.6 angstrom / 21.1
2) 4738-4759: -0.6 angstrom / 23.5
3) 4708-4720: 0.5 angstrom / 21.9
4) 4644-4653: 0.9 angstrom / 20.7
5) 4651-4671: 1.2 angstrom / 21.5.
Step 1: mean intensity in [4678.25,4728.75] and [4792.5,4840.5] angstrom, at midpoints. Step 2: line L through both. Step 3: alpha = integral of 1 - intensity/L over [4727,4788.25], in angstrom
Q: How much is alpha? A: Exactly -1.58 angstrom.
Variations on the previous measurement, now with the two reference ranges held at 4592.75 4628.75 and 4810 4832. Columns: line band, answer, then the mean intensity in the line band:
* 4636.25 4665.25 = 1.6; 21.5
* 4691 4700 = 0.5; 21.6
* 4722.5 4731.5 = 0.2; 22.5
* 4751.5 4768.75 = 0.2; 22.8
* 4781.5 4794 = 0.2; 22.6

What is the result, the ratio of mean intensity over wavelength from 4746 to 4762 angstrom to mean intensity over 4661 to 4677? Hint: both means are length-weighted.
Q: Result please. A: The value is 1.1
